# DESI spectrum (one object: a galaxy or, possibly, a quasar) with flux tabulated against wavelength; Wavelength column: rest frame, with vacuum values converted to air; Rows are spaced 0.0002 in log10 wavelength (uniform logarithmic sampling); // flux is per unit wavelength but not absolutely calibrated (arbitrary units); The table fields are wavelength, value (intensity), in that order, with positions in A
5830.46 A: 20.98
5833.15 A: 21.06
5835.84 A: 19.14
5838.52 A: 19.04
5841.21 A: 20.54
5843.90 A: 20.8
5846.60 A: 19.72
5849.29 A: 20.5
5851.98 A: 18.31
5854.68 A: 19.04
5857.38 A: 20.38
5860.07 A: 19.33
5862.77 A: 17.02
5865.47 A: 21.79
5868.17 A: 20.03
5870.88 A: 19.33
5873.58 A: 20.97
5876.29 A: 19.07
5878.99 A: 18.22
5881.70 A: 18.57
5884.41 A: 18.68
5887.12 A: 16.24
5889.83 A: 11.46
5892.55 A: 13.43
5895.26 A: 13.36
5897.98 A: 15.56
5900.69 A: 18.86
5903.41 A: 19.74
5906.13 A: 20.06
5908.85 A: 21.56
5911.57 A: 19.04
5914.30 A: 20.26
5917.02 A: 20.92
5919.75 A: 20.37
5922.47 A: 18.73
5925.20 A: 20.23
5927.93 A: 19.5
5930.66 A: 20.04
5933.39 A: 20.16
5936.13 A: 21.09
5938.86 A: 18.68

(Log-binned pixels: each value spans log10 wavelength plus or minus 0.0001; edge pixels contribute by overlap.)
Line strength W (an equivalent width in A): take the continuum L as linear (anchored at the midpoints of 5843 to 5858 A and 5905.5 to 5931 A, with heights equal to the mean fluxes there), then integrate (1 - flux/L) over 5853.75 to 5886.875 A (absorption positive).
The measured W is 0.93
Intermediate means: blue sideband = 19.7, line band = 19.3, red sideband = 20.1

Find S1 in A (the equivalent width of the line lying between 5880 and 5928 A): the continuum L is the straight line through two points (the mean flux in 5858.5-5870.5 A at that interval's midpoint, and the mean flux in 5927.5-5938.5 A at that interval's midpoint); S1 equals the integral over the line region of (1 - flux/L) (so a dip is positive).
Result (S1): 4.3 A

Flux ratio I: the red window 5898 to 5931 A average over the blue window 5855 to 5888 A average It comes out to 1.0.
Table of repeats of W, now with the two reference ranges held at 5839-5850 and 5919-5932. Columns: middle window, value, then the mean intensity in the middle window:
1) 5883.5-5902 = 4.3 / 15.3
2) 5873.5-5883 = 0.5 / 19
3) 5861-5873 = 0.3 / 19.6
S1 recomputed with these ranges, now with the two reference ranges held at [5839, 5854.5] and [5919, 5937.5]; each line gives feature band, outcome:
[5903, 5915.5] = -0.1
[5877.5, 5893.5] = 3.0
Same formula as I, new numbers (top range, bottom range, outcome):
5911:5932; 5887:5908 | 1.23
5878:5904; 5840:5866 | 0.83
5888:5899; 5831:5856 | 0.68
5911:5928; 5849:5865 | 1.04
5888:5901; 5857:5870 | 0.73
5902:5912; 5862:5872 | 1.03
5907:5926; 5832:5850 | 1.00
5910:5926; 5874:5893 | 1.18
